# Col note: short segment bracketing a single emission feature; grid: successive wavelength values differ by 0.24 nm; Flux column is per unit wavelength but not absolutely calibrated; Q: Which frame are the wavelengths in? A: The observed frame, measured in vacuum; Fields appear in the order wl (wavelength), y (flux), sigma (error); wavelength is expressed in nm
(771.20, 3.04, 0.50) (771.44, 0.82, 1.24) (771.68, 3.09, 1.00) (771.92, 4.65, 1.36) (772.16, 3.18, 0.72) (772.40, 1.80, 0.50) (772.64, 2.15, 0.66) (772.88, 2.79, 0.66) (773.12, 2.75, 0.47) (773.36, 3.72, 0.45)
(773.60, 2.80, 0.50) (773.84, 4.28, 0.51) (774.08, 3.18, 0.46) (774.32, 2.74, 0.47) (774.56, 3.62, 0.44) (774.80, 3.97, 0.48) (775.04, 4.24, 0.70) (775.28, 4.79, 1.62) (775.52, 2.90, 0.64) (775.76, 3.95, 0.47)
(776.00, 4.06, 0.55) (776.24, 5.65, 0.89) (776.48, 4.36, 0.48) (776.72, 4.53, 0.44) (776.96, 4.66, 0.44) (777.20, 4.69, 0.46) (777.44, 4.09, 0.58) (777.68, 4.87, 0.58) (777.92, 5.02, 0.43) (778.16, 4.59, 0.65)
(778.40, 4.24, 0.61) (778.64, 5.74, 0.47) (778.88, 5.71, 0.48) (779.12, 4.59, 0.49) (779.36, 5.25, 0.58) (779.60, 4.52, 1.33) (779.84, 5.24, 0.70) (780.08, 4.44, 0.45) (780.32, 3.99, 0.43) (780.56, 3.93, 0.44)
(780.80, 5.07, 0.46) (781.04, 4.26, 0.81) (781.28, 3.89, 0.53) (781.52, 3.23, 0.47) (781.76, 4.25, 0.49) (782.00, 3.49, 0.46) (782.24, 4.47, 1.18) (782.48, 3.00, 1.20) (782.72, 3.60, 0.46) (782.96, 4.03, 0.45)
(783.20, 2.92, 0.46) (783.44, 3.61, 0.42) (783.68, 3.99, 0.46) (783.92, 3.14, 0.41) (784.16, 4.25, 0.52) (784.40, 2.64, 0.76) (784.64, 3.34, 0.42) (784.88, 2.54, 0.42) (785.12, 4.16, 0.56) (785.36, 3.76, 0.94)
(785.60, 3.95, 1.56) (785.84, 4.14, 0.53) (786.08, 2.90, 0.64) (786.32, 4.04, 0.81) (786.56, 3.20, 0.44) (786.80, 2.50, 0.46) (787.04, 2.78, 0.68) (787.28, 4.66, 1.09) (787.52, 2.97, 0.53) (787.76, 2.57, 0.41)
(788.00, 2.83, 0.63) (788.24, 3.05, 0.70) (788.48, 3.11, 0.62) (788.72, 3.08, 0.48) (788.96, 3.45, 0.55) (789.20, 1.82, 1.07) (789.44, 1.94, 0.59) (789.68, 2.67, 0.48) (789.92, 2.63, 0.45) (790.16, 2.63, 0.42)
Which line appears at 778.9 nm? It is Mg II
